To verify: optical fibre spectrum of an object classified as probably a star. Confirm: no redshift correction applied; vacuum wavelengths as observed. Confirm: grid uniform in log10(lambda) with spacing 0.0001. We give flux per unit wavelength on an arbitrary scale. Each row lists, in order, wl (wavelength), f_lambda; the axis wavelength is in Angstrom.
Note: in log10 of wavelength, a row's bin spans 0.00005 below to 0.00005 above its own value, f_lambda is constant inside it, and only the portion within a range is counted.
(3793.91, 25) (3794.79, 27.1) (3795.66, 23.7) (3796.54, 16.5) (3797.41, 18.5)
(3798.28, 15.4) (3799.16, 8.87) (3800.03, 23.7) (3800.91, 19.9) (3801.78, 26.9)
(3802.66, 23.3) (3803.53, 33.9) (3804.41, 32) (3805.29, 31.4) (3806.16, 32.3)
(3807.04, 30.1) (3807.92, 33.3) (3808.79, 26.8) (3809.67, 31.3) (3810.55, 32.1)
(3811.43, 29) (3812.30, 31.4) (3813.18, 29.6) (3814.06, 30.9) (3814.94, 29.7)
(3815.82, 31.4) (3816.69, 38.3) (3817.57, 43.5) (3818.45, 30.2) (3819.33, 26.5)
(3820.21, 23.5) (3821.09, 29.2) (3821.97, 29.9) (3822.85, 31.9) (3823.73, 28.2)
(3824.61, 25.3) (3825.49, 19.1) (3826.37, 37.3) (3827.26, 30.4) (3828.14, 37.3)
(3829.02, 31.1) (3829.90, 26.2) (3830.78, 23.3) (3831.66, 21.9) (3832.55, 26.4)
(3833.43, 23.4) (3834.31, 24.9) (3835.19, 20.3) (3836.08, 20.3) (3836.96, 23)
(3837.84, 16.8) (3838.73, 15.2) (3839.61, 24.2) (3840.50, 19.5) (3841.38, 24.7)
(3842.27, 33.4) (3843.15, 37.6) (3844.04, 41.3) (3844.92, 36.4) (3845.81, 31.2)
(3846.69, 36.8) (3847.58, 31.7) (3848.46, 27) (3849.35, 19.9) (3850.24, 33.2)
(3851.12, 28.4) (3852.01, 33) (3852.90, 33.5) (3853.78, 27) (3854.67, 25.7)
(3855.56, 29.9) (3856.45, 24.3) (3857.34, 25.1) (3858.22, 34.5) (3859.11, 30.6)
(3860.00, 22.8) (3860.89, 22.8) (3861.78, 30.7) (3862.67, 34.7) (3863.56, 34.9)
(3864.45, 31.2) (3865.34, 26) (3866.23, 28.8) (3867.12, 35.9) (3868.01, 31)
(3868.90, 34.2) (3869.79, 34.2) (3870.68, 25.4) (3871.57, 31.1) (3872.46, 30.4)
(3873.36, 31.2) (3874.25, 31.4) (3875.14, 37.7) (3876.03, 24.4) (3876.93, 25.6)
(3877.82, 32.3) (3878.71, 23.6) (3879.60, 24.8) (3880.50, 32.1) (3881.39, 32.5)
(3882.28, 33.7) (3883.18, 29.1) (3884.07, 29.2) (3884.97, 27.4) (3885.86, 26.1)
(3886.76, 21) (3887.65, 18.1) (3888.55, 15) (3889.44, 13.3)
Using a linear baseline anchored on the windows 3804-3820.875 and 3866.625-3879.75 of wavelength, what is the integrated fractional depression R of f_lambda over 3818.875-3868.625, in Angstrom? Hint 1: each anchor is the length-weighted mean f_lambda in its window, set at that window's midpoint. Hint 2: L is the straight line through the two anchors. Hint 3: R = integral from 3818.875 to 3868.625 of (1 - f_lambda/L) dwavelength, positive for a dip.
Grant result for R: 4.1 Angstrom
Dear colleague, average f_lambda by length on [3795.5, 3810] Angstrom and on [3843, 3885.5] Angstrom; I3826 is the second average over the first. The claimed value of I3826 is 1.2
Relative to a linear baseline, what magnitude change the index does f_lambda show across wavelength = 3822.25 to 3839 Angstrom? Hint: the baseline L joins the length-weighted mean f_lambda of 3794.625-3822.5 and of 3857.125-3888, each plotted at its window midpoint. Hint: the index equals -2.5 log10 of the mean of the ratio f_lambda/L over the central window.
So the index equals 0.11 mag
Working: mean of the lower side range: 27.9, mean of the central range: 25.5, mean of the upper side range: 29.3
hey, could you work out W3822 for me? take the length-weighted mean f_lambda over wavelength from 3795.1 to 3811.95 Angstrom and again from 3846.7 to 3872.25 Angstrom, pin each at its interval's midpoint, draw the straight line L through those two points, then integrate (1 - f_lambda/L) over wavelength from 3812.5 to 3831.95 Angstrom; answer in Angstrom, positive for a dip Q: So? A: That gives -2.0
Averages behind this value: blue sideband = 25.8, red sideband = 29.7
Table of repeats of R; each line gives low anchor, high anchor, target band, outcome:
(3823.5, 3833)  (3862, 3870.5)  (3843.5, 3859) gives -0.11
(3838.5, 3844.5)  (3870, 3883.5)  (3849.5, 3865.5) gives -0.09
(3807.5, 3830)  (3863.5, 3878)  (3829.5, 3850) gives 2.86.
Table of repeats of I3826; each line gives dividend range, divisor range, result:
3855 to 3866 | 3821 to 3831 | 0.99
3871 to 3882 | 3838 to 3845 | 1.06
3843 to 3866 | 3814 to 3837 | 1.07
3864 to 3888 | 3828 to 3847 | 1.09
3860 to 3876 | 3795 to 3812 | 1.20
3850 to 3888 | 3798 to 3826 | 1.03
